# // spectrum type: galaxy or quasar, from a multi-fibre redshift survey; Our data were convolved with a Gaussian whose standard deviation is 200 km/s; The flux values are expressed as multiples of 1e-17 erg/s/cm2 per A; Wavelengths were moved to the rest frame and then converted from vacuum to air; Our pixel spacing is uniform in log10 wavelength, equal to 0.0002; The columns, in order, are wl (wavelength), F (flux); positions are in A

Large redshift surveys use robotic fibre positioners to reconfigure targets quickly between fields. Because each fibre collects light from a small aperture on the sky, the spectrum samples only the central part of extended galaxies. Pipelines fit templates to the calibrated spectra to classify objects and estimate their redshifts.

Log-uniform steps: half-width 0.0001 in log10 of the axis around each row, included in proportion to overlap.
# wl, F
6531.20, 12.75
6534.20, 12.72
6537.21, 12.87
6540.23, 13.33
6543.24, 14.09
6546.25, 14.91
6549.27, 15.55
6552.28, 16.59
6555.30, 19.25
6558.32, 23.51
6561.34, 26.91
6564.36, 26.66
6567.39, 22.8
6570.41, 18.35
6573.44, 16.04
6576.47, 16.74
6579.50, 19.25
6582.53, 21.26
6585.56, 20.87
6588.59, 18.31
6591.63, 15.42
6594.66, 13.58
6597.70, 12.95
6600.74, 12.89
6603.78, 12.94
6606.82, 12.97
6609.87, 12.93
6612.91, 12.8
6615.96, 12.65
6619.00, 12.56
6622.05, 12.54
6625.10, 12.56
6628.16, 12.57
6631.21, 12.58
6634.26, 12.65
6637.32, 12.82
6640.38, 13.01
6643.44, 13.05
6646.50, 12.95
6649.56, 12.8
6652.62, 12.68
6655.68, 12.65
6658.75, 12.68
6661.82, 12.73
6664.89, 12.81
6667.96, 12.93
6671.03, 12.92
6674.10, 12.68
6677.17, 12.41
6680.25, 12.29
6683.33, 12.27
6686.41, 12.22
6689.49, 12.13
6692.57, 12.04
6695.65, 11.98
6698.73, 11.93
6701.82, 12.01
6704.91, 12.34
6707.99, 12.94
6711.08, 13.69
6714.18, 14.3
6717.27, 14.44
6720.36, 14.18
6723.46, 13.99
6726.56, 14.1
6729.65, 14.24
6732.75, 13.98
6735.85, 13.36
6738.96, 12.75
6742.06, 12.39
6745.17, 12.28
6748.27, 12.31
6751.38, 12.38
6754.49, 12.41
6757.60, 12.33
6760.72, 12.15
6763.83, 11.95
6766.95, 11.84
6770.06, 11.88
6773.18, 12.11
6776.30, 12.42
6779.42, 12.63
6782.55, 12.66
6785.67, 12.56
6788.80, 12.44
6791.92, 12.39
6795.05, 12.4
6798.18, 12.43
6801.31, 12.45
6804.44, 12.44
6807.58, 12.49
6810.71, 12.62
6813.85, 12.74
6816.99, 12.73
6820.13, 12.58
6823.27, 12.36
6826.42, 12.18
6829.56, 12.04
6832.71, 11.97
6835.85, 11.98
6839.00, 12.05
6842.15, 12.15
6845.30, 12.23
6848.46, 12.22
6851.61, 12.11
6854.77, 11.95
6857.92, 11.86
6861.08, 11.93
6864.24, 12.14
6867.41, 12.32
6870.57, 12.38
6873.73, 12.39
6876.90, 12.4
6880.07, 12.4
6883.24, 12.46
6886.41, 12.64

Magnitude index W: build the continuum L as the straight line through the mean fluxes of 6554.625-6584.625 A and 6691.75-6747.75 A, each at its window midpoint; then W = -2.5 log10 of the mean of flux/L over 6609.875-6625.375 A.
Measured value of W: 0.42 mag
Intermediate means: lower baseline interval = 21.1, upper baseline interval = 13.2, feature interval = 12.7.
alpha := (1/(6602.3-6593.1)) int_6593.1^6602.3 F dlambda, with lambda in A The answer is 13.2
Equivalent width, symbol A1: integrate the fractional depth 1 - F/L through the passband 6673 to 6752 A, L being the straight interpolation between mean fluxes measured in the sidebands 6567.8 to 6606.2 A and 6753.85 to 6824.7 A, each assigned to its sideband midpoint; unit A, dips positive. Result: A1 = 6.0 A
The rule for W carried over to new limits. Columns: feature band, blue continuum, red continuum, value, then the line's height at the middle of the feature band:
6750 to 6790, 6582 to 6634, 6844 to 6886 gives 0.054 mag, 12.9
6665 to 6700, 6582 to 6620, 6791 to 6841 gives 0.117 mag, 13.8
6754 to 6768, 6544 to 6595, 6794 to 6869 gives 0.167 mag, 14.1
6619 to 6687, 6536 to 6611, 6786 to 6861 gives 0.231 mag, 15.7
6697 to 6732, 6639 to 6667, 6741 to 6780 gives -0.084 mag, 12.5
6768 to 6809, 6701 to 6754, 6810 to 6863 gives 0.024 mag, 12.7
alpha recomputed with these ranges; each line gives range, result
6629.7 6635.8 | 12.6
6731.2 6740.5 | 13.4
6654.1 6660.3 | 12.7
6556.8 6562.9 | 25.2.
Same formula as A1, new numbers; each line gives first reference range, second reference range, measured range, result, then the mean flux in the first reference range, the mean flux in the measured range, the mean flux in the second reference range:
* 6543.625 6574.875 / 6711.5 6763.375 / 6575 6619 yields 7.7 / 19.9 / 15.3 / 13.2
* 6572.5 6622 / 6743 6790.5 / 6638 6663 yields 2.5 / 15.2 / 12.8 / 12.3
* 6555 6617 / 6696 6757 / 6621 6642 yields 4.5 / 17.6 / 12.7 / 13.1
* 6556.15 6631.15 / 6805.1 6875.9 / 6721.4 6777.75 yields 4.6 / 16.6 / 12.7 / 12.2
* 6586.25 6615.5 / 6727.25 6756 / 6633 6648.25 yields 0.9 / 14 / 12.9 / 12.9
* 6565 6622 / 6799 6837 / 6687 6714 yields 3.3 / 15.9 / 12.5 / 12.4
